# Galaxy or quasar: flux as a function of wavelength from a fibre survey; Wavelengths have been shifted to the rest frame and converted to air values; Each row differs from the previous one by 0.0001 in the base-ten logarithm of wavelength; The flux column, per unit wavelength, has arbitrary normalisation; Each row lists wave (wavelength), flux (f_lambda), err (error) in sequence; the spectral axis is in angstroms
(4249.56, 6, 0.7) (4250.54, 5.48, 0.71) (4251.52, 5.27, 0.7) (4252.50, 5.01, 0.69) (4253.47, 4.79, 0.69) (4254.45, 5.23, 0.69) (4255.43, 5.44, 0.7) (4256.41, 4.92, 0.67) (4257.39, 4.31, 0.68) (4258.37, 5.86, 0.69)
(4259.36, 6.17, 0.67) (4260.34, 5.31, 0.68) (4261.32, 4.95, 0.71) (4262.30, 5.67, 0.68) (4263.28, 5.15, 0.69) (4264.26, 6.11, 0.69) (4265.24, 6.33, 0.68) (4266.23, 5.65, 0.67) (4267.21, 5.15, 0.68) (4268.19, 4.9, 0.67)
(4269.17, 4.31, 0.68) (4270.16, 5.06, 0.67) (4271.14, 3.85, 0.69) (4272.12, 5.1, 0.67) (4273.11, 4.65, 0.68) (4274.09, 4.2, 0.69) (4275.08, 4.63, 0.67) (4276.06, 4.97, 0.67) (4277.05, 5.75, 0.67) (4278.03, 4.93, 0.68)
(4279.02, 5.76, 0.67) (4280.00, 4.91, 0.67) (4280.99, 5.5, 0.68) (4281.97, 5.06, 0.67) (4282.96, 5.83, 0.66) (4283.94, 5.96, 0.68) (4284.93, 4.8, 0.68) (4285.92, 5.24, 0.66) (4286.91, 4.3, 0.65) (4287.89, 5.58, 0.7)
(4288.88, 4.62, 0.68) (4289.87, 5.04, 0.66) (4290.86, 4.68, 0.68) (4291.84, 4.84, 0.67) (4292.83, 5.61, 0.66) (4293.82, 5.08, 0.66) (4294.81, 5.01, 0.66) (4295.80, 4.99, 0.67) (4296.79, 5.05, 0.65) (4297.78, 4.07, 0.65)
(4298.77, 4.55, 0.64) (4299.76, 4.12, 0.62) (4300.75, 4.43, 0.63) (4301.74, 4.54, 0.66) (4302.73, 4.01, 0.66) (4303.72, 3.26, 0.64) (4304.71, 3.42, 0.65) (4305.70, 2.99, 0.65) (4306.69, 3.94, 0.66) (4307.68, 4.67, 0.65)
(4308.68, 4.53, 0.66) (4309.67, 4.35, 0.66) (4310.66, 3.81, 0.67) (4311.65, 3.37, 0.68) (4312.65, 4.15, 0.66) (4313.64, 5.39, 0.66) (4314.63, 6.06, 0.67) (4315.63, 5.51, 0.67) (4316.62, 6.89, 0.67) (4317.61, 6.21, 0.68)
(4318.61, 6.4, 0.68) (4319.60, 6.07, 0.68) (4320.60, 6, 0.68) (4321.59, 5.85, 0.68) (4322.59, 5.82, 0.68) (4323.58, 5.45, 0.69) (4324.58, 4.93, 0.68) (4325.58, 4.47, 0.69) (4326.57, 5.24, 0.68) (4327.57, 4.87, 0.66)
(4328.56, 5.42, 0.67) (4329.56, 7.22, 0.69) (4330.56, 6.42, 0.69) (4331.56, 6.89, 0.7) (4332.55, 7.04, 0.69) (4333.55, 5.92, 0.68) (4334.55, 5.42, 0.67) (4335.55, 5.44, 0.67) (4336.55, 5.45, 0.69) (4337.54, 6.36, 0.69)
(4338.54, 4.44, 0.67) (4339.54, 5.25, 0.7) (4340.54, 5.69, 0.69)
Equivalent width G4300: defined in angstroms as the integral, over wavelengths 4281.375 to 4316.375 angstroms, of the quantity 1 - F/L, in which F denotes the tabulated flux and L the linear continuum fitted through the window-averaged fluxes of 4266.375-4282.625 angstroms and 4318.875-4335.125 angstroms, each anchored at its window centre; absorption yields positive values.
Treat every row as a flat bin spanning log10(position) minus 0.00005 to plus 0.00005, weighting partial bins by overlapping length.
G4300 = 4.4 angstroms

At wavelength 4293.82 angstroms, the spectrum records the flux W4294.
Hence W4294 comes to 5.08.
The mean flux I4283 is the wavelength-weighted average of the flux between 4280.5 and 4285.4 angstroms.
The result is 5.44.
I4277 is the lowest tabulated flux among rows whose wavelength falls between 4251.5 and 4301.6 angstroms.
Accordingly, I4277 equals 3.85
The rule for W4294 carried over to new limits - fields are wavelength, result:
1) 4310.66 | 3.81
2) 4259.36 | 6.17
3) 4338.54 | 4.44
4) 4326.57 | 5.24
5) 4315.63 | 5.51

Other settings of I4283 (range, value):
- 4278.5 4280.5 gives 5.32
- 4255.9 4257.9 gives 4.64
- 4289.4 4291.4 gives 4.87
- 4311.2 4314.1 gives 4.3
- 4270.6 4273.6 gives 4.55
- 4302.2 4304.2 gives 3.66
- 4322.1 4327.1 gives 5.18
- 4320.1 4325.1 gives 5.6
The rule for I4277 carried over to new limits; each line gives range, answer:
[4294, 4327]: 2.99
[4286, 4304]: 3.26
